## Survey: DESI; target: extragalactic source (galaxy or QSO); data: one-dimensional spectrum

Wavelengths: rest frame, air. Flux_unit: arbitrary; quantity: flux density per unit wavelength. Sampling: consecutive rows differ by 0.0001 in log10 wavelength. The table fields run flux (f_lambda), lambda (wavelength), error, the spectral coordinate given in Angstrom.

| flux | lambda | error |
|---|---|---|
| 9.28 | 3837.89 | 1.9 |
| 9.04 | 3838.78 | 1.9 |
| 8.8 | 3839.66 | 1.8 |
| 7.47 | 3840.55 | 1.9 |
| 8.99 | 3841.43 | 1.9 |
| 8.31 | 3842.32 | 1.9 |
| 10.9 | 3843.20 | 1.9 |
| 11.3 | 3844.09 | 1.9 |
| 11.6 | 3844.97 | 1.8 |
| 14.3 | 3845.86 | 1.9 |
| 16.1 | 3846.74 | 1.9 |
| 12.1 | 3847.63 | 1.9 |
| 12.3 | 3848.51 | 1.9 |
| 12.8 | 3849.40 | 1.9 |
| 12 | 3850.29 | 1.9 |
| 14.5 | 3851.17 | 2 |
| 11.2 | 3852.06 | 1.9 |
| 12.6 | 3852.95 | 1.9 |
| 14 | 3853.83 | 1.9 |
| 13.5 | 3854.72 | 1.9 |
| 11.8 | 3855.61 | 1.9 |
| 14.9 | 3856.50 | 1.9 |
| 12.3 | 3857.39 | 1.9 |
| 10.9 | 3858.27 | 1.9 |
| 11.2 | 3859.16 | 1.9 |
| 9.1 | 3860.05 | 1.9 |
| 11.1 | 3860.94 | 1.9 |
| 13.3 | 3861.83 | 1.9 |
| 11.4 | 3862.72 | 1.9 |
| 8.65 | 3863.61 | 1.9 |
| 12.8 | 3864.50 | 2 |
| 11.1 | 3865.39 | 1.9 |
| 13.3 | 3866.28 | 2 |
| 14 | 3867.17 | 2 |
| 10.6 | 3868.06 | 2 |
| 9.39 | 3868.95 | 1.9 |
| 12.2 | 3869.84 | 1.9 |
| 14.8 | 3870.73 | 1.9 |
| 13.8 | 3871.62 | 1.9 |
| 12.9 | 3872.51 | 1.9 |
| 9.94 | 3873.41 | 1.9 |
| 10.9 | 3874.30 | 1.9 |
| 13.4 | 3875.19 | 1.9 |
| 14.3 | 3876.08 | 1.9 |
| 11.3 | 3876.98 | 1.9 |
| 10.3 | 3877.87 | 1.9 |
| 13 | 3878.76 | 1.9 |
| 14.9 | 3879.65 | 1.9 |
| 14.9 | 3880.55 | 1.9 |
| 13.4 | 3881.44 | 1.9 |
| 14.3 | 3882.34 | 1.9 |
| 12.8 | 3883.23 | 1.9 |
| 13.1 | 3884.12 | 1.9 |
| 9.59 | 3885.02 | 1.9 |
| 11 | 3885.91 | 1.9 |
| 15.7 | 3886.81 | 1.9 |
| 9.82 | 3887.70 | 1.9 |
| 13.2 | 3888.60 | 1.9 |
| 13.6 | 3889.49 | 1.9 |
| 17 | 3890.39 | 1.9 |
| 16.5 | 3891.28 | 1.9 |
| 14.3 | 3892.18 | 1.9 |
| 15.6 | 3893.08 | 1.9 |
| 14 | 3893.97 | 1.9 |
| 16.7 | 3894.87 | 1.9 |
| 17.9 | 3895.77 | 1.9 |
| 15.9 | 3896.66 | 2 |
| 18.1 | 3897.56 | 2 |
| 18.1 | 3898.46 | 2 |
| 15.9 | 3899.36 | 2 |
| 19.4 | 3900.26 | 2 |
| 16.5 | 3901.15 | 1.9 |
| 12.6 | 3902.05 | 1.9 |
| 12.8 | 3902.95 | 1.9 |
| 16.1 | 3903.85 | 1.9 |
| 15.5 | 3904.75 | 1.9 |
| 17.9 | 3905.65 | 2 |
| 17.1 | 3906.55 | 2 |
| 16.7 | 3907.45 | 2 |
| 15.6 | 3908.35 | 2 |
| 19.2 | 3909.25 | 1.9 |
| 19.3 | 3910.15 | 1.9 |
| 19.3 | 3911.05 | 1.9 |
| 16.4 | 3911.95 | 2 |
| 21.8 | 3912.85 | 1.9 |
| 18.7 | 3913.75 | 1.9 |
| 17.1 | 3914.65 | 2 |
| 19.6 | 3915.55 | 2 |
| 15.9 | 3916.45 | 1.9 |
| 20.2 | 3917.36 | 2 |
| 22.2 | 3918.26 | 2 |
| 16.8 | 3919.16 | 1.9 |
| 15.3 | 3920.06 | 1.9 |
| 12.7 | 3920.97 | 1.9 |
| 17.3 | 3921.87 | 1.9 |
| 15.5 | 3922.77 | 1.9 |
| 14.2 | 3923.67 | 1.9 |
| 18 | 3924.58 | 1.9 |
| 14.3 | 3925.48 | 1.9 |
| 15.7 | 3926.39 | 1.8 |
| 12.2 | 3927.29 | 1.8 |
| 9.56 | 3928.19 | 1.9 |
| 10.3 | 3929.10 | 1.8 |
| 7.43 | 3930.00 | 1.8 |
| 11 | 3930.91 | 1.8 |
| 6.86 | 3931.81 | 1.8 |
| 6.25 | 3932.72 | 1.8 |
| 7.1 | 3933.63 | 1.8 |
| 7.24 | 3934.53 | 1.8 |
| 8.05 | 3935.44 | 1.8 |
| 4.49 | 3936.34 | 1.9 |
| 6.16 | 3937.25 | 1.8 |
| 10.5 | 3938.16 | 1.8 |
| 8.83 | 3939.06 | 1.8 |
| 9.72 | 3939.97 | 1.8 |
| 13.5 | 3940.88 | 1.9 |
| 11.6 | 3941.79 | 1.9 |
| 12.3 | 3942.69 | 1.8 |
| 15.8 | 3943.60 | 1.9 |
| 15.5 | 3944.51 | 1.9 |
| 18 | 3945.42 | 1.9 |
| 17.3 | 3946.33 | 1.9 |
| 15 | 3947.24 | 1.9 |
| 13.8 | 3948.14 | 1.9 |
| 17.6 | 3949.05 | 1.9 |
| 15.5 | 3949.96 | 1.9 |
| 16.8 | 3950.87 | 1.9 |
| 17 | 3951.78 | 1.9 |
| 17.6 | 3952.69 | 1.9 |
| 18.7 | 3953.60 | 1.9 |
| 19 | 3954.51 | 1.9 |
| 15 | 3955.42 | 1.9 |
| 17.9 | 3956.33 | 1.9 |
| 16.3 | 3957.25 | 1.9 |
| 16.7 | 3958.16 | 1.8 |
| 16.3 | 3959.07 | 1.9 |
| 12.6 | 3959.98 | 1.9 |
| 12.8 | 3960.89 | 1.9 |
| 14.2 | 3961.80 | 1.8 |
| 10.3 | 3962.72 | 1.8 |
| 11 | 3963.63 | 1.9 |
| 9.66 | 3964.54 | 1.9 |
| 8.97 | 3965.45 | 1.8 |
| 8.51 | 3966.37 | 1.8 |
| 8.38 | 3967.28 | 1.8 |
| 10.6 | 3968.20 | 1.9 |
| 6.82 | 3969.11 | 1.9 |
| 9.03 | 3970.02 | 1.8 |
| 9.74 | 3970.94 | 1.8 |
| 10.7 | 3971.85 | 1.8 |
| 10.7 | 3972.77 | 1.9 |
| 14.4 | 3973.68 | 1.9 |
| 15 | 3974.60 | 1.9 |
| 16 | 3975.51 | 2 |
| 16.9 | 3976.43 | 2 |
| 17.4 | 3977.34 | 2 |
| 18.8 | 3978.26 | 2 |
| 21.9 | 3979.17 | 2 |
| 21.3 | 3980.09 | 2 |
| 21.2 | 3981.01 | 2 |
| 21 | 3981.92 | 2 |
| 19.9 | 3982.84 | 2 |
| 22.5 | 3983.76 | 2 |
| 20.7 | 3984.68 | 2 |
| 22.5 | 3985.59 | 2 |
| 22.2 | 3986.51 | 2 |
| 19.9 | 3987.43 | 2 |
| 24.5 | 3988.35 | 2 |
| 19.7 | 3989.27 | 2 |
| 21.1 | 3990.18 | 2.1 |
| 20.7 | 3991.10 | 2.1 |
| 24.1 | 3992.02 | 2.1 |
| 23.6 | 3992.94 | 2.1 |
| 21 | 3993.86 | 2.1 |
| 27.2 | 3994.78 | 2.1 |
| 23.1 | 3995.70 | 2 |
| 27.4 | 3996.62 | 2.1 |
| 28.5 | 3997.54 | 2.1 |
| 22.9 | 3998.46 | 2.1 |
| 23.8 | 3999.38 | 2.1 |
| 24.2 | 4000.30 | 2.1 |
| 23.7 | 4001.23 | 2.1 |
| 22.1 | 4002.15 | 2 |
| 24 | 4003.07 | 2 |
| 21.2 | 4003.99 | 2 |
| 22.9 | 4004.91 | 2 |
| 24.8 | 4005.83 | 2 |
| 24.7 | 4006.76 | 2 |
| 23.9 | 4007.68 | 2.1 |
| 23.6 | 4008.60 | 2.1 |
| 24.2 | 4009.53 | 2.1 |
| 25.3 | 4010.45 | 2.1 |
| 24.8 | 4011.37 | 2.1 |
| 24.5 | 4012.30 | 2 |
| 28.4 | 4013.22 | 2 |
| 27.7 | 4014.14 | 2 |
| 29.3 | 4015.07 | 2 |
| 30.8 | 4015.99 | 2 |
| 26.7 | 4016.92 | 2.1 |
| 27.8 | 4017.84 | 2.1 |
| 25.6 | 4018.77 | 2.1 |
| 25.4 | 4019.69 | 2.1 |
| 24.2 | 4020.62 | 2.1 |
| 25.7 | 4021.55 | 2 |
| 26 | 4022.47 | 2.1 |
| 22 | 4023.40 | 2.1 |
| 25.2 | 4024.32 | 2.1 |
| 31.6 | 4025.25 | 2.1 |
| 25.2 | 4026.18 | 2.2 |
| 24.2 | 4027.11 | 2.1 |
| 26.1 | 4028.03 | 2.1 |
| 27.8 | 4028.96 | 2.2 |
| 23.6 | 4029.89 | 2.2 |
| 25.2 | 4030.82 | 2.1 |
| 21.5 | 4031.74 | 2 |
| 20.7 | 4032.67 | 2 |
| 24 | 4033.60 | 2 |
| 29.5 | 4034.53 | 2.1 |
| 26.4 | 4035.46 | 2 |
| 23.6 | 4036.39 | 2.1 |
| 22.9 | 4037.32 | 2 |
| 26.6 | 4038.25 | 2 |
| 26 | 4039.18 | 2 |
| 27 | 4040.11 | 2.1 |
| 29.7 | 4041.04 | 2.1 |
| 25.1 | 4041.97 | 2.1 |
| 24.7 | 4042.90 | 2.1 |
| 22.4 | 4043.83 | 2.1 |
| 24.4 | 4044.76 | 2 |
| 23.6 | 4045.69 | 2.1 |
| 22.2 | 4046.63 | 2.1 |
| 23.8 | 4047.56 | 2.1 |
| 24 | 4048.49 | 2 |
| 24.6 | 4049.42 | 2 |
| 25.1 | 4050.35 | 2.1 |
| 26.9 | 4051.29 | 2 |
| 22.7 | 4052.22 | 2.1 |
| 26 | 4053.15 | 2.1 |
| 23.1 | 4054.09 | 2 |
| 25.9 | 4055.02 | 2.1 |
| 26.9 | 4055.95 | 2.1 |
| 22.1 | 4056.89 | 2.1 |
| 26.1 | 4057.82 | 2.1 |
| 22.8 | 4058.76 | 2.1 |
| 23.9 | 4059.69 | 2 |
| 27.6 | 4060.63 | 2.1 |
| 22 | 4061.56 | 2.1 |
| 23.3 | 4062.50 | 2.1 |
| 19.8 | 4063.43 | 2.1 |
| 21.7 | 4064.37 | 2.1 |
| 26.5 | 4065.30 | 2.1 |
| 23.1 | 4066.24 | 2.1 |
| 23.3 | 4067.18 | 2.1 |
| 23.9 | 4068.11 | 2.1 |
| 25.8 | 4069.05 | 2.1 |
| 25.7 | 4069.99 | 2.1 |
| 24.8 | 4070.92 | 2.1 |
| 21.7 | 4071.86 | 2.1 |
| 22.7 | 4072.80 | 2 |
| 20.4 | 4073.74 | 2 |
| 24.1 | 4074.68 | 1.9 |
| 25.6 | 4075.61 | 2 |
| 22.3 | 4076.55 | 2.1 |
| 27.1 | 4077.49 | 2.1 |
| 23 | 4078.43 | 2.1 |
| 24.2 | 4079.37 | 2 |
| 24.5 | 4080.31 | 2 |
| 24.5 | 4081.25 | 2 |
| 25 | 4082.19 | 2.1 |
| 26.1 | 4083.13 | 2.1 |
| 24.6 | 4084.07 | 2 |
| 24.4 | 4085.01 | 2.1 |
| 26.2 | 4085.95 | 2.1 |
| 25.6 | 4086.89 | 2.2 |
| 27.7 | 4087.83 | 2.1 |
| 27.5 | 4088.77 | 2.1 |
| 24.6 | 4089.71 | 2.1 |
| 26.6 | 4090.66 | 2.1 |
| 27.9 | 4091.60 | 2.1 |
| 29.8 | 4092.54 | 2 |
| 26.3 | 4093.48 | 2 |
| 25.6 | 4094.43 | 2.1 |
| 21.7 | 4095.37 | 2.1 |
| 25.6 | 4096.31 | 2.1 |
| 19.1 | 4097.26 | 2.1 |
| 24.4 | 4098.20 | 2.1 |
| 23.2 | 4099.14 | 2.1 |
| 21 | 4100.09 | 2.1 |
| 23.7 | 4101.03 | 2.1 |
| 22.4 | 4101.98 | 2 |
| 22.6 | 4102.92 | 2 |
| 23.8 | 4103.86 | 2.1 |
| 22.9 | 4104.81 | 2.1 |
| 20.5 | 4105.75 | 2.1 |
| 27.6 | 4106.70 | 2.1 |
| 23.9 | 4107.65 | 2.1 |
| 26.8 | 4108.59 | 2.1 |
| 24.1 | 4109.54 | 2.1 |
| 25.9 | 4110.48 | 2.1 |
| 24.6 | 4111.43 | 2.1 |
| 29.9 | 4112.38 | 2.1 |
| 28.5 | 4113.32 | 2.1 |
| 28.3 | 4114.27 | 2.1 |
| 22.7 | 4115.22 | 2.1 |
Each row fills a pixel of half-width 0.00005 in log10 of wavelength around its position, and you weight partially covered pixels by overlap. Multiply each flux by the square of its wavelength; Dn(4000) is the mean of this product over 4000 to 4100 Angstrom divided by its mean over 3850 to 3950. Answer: 1.9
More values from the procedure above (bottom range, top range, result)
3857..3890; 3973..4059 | 2.10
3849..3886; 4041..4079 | 2.15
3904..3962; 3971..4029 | 1.63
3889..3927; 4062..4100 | 1.59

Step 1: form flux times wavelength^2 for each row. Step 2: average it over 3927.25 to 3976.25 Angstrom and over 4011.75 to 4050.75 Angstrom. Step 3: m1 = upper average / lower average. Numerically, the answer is 2.16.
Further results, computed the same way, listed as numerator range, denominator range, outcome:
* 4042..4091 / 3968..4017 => 1.18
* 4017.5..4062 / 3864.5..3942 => 1.93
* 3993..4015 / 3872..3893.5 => 1.99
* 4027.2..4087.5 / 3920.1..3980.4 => 1.97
